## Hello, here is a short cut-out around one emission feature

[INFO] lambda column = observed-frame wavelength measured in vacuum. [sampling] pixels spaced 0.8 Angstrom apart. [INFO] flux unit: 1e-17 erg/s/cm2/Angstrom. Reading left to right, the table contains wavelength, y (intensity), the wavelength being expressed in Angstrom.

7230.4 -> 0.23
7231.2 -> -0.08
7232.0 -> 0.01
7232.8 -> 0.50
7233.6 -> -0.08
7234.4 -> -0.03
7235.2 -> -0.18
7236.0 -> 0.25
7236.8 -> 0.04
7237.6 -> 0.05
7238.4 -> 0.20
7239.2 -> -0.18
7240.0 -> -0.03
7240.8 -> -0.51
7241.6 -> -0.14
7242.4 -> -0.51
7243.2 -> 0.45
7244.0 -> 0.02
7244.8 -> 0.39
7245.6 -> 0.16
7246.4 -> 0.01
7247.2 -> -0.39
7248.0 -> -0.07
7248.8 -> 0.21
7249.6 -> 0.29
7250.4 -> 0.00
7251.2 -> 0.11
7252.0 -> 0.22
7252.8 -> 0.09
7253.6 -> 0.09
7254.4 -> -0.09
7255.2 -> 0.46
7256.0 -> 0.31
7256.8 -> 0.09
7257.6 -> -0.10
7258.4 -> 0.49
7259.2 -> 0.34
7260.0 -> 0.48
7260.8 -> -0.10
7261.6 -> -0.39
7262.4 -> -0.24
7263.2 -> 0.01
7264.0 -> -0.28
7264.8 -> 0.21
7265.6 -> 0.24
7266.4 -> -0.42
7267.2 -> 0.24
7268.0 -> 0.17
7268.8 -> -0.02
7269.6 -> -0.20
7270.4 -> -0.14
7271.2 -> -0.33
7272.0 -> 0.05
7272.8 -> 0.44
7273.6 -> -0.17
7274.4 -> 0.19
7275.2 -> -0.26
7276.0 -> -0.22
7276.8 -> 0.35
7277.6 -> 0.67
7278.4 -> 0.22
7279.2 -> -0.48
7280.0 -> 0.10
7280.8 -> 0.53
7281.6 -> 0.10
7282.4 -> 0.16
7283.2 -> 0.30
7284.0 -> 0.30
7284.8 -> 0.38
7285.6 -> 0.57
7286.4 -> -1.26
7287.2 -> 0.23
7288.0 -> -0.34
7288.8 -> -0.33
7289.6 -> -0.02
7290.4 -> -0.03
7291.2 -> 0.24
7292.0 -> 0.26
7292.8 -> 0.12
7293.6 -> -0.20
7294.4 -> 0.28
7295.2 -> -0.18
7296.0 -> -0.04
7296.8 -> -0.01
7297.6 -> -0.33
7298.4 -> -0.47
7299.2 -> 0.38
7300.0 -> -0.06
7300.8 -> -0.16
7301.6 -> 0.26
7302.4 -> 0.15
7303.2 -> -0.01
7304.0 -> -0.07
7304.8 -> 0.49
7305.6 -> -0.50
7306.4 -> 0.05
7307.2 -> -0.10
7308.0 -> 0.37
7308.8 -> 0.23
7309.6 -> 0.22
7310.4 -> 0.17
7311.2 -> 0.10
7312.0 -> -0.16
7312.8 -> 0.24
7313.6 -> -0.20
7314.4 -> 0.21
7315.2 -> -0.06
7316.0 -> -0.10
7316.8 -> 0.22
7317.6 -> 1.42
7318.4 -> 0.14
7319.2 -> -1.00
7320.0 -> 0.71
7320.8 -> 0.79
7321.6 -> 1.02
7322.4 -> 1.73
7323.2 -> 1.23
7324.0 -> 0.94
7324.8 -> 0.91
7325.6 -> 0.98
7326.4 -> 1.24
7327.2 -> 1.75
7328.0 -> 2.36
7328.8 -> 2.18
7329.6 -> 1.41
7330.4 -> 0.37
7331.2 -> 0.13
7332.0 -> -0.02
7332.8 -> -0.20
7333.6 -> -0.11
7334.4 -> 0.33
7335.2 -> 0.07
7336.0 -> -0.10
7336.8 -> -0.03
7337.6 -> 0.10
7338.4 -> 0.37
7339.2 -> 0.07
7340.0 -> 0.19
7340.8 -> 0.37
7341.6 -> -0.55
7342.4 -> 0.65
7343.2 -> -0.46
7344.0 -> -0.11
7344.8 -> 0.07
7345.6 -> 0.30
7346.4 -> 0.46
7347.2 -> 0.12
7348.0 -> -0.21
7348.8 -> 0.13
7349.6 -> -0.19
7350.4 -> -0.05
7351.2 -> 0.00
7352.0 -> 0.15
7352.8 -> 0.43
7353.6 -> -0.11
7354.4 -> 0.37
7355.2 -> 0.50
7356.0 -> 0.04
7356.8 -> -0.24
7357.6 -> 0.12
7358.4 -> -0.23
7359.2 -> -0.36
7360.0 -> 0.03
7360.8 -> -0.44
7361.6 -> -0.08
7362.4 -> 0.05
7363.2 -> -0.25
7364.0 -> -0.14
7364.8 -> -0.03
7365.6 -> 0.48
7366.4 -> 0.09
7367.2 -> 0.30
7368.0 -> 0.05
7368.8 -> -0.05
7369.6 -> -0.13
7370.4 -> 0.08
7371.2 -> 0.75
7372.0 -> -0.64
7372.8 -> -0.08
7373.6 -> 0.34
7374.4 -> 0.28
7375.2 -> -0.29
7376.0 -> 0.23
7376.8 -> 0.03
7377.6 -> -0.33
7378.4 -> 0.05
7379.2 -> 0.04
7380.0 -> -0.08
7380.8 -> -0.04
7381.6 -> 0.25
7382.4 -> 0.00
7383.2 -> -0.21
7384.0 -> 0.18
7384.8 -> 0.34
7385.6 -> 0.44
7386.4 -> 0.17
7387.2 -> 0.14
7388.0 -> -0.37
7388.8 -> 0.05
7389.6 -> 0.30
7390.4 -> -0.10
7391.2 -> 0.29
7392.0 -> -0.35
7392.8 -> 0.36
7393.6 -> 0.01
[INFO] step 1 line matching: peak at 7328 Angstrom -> [O II] 3727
